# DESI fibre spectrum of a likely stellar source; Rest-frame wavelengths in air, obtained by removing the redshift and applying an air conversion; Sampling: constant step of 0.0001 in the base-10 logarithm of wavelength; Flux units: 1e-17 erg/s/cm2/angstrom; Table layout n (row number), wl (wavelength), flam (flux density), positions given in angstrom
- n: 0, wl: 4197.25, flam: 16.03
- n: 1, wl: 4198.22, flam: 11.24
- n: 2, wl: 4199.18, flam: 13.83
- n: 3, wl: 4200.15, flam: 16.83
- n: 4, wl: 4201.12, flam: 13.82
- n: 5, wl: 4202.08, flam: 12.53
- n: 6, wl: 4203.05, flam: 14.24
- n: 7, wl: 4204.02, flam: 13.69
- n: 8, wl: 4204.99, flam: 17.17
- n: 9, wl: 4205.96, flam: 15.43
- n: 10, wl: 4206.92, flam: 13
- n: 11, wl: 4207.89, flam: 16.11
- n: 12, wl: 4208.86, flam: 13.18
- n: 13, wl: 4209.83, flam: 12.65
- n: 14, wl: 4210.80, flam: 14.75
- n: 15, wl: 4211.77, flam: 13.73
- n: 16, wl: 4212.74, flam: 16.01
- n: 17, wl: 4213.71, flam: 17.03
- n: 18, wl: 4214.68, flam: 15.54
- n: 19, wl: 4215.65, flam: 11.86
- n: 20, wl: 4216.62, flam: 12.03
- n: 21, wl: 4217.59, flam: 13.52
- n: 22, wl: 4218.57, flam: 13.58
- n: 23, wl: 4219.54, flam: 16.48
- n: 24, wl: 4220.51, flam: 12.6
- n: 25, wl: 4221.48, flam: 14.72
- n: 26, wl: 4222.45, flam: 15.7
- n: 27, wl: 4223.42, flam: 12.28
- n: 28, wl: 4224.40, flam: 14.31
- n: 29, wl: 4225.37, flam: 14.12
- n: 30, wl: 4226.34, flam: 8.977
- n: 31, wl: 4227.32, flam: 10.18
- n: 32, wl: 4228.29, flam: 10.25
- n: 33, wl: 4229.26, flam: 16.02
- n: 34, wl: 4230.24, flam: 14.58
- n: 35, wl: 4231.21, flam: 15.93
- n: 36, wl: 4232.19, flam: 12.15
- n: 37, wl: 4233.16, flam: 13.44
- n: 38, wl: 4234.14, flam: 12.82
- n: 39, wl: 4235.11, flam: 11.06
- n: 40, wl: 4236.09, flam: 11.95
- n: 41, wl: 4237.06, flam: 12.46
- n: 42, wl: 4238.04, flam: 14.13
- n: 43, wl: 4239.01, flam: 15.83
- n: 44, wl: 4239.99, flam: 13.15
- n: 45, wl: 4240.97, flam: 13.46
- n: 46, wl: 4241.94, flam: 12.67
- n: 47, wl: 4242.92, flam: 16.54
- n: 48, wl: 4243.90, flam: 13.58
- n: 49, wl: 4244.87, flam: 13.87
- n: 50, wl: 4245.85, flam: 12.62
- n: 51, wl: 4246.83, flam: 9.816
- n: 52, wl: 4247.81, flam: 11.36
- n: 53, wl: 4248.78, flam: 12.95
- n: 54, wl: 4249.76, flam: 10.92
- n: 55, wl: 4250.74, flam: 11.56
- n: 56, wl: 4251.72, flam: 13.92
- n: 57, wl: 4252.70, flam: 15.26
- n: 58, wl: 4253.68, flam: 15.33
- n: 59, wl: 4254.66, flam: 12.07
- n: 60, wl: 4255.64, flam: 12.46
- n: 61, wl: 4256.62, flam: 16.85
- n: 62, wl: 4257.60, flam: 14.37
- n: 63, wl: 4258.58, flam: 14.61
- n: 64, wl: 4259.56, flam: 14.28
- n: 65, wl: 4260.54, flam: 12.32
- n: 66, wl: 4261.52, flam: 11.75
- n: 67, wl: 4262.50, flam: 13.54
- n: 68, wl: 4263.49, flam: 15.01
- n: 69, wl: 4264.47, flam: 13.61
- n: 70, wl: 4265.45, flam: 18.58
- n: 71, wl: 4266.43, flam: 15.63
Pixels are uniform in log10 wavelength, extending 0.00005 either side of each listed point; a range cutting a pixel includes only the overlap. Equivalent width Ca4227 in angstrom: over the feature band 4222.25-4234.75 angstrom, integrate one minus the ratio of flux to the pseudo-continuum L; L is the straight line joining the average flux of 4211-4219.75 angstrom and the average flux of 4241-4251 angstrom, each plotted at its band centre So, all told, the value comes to 0.5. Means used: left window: 14.4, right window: 12.7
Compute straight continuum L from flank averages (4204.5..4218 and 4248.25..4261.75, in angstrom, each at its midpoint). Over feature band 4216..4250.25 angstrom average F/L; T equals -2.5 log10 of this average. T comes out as 0.07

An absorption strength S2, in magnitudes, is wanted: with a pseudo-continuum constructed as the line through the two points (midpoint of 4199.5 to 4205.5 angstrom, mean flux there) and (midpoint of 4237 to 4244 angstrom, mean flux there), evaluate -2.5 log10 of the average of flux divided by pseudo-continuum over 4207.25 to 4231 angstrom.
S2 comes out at 0.05 mag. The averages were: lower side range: 14.7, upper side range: 14.1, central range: 13.8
